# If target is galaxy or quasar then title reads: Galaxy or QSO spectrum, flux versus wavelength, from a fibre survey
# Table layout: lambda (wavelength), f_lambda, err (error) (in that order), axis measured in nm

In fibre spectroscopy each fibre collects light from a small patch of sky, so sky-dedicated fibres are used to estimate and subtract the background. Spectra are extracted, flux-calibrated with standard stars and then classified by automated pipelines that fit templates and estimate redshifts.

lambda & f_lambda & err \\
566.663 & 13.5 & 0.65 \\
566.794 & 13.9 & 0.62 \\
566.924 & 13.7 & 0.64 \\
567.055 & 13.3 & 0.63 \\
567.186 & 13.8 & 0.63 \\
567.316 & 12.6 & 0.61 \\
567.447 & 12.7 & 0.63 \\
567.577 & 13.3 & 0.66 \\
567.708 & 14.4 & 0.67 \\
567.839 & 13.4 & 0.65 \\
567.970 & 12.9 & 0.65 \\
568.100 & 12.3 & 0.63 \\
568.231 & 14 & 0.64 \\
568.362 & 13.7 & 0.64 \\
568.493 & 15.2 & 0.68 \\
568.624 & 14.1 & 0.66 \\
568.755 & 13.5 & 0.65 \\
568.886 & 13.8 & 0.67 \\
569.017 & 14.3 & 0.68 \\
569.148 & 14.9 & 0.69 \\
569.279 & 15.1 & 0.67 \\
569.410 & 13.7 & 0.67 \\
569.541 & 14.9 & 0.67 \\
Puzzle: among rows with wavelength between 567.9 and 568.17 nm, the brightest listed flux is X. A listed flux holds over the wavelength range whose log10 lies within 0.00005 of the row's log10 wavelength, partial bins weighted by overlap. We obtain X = 12.9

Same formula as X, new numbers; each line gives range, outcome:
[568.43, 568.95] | 15.2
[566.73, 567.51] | 13.9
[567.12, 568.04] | 14.4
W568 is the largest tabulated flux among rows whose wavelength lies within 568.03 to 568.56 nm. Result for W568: 15.2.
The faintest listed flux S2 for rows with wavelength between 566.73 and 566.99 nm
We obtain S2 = 13.7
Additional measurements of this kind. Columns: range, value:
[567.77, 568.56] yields 12.3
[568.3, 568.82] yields 13.5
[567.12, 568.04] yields 12.6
